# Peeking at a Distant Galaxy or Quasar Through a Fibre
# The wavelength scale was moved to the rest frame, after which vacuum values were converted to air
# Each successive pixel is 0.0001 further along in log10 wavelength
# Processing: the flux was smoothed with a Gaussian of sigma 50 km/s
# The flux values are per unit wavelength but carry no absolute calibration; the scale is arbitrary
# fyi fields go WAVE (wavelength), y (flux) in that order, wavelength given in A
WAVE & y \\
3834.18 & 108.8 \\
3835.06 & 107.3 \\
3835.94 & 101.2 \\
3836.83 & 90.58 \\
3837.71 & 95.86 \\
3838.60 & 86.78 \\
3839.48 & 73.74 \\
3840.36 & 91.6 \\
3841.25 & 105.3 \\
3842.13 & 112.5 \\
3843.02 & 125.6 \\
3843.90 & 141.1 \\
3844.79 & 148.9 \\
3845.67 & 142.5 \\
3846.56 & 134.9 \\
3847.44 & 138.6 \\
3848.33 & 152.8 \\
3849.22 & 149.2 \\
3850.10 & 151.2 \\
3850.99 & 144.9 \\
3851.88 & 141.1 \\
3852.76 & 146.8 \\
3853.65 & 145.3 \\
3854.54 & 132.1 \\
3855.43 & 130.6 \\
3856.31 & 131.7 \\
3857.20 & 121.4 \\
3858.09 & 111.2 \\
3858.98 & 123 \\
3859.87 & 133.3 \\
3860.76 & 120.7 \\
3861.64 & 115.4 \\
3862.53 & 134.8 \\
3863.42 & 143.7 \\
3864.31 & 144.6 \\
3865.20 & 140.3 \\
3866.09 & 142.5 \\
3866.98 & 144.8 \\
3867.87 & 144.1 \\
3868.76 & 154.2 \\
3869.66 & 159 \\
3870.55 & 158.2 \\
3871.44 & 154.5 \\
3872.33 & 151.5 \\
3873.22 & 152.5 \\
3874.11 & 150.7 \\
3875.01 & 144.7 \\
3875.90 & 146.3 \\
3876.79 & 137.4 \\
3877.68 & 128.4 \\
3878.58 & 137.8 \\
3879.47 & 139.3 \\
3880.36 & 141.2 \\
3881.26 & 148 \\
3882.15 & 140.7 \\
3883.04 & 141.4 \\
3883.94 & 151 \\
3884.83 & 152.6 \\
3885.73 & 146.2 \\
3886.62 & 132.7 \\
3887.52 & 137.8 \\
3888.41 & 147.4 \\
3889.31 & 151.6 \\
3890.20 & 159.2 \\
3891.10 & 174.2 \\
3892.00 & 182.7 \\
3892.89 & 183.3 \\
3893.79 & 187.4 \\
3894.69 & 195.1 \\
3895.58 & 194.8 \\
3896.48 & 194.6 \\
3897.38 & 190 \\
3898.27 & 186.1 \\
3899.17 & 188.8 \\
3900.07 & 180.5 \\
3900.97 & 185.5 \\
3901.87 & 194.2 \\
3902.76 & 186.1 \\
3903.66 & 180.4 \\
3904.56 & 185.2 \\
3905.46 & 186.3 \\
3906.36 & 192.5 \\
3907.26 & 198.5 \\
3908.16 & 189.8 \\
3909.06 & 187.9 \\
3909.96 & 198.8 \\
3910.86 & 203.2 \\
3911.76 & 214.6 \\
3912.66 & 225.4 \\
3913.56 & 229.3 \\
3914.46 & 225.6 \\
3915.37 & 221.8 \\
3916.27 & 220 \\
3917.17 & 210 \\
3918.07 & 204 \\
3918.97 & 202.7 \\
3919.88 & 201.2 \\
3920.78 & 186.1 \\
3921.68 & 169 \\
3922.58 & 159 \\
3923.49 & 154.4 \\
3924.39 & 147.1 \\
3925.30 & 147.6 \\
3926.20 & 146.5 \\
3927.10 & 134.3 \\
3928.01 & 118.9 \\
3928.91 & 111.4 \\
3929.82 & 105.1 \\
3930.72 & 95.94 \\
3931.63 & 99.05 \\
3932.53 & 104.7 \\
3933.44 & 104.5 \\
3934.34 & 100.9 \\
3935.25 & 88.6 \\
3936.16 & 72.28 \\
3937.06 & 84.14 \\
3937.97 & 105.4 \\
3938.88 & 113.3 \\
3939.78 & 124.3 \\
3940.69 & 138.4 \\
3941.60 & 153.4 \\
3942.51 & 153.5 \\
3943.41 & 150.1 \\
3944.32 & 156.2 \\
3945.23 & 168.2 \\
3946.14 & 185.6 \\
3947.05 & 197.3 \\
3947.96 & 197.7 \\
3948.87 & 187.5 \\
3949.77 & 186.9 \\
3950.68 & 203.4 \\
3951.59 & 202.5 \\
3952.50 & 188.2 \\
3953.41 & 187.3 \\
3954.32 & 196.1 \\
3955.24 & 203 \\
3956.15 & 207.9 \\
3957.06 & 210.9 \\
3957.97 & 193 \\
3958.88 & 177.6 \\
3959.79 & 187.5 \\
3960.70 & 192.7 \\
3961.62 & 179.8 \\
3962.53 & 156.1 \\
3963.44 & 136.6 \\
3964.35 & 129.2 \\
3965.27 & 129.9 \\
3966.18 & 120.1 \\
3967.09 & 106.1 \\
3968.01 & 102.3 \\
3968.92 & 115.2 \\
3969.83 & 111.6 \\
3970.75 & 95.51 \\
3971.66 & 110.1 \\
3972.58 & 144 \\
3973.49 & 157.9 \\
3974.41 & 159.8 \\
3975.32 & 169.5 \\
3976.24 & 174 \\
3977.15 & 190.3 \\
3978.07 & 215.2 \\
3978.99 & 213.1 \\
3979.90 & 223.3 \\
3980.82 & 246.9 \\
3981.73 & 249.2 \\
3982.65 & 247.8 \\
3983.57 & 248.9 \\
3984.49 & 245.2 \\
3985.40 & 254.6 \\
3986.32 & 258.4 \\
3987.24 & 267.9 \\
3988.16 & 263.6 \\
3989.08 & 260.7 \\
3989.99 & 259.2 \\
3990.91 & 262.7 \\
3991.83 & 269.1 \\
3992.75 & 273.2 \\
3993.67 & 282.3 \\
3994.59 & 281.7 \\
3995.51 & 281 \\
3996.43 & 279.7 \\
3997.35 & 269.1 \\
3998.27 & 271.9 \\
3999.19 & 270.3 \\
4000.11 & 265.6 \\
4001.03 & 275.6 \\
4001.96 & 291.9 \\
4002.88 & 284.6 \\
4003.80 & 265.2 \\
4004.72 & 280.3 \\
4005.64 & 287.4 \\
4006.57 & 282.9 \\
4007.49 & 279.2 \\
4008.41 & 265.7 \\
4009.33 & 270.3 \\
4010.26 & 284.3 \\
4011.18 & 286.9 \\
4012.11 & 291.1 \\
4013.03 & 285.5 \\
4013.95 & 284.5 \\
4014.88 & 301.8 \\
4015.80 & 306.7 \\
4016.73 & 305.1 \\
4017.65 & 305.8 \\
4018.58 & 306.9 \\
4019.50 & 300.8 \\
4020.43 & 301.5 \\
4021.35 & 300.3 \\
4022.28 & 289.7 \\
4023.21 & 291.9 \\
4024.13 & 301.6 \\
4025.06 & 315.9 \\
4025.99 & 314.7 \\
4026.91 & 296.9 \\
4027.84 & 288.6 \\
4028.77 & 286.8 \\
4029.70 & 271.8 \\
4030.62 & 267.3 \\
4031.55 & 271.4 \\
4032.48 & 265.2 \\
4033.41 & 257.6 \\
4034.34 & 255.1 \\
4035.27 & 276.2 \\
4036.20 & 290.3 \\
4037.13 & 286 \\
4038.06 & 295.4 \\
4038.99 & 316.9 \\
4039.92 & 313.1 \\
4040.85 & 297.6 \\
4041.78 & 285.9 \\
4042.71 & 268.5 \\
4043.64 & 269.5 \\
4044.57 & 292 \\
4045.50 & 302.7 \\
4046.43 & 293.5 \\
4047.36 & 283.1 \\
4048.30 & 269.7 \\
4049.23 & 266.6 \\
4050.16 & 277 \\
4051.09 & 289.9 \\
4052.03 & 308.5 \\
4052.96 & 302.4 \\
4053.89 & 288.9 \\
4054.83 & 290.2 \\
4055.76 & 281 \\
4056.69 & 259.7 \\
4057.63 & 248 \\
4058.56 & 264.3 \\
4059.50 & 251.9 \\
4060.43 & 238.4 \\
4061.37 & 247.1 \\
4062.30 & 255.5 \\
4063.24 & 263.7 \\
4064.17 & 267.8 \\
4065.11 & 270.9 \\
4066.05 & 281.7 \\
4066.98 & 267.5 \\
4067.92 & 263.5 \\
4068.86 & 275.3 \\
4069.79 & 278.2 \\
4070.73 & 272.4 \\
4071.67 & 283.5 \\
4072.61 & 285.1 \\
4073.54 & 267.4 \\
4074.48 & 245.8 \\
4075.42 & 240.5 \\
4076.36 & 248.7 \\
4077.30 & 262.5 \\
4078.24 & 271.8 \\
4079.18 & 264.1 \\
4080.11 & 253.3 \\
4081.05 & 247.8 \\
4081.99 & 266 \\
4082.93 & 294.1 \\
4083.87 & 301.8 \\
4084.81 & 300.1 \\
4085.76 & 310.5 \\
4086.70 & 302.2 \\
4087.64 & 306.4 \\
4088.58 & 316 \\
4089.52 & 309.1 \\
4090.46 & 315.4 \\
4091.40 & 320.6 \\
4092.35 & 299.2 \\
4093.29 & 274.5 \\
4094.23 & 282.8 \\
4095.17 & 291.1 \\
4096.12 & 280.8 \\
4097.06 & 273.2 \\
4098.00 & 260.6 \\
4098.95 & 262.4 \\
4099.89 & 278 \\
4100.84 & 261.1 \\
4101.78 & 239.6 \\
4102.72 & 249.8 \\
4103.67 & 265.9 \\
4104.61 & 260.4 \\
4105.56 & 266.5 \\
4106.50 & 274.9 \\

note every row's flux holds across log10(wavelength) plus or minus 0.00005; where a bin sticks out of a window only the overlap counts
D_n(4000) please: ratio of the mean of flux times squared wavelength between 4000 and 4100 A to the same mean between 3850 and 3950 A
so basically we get 1.94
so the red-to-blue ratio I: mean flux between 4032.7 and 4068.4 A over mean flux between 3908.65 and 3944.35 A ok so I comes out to 1.80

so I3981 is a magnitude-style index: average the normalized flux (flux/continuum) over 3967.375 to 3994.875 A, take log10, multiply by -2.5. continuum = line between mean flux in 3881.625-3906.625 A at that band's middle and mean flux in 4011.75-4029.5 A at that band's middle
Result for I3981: 0.23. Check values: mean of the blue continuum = 172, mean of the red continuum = 298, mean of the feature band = 211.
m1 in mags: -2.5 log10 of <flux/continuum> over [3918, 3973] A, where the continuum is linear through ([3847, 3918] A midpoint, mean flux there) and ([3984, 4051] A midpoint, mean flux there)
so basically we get 0.41 mag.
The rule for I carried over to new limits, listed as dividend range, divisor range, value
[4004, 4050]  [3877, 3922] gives 1.60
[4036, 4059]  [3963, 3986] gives 1.66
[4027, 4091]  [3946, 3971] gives 1.66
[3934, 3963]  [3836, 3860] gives 1.31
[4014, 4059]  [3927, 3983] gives 1.84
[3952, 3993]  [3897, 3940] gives 1.18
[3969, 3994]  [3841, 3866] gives 1.60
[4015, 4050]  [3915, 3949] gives 1.96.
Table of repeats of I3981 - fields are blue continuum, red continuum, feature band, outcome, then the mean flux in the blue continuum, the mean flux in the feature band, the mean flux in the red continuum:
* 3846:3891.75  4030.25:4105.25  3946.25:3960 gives 0.024 mag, 142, 195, 277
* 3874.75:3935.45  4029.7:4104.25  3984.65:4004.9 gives -0.189 mag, 166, 271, 277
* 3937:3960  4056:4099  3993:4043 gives -0.249 mag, 173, 286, 275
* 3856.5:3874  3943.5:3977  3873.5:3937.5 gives -0.090 mag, 140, 163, 165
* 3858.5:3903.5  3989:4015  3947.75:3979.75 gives 0.383 mag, 156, 167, 277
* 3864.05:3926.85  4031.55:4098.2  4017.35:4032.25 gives -0.161 mag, 171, 294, 279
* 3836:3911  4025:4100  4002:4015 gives -0.163 mag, 150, 282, 280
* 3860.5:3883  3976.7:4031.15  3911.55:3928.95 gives 0.046 mag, 143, 183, 275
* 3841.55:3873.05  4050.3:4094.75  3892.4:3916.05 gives -0.162 mag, 139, 197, 277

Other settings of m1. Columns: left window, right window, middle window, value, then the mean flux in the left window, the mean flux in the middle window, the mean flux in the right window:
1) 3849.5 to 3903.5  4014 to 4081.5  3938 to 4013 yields 0.09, 152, 211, 279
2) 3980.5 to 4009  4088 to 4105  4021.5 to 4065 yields -0.03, 269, 281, 280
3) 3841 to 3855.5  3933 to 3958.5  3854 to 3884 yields 0.03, 138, 140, 159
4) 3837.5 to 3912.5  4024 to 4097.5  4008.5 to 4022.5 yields -0.18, 153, 294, 280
